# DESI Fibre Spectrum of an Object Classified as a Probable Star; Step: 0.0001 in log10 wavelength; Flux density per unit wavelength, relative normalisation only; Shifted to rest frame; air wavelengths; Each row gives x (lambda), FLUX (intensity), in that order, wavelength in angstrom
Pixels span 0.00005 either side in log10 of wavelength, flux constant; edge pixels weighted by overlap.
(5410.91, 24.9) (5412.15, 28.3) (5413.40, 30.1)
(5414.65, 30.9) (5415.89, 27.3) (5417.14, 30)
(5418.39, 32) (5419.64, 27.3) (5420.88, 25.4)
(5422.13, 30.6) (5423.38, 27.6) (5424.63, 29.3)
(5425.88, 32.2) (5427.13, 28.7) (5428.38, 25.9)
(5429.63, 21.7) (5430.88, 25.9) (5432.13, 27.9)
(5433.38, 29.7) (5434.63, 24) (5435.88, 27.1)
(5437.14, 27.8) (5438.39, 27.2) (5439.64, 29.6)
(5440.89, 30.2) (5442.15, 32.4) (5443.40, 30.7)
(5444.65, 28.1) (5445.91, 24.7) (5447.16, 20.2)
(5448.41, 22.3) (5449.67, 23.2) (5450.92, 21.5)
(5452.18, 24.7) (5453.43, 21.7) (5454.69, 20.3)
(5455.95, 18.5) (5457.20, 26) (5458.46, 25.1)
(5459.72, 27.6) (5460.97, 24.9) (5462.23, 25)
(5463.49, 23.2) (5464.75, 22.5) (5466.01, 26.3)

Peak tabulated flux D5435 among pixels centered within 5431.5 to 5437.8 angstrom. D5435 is 29.7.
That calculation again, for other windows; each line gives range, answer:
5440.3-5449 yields 32.4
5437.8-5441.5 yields 30.2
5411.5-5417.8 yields 30.9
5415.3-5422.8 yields 32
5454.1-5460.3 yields 27.6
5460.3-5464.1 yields 25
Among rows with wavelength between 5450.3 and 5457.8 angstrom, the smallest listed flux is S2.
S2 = 18.5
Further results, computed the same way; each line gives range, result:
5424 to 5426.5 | 29.3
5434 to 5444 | 24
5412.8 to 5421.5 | 25.4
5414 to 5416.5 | 27.3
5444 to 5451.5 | 20.2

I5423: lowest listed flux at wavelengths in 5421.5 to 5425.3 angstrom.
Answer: 27.6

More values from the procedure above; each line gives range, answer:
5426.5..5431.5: 21.7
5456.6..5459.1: 25.1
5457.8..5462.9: 24.9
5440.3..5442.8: 30.2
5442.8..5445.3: 28.1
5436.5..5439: 27.2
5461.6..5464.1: 23.2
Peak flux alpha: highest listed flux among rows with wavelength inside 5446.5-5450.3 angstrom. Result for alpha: 23.2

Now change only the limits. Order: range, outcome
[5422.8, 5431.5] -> 32.2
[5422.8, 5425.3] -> 29.3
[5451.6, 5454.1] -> 24.7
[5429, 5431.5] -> 25.9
